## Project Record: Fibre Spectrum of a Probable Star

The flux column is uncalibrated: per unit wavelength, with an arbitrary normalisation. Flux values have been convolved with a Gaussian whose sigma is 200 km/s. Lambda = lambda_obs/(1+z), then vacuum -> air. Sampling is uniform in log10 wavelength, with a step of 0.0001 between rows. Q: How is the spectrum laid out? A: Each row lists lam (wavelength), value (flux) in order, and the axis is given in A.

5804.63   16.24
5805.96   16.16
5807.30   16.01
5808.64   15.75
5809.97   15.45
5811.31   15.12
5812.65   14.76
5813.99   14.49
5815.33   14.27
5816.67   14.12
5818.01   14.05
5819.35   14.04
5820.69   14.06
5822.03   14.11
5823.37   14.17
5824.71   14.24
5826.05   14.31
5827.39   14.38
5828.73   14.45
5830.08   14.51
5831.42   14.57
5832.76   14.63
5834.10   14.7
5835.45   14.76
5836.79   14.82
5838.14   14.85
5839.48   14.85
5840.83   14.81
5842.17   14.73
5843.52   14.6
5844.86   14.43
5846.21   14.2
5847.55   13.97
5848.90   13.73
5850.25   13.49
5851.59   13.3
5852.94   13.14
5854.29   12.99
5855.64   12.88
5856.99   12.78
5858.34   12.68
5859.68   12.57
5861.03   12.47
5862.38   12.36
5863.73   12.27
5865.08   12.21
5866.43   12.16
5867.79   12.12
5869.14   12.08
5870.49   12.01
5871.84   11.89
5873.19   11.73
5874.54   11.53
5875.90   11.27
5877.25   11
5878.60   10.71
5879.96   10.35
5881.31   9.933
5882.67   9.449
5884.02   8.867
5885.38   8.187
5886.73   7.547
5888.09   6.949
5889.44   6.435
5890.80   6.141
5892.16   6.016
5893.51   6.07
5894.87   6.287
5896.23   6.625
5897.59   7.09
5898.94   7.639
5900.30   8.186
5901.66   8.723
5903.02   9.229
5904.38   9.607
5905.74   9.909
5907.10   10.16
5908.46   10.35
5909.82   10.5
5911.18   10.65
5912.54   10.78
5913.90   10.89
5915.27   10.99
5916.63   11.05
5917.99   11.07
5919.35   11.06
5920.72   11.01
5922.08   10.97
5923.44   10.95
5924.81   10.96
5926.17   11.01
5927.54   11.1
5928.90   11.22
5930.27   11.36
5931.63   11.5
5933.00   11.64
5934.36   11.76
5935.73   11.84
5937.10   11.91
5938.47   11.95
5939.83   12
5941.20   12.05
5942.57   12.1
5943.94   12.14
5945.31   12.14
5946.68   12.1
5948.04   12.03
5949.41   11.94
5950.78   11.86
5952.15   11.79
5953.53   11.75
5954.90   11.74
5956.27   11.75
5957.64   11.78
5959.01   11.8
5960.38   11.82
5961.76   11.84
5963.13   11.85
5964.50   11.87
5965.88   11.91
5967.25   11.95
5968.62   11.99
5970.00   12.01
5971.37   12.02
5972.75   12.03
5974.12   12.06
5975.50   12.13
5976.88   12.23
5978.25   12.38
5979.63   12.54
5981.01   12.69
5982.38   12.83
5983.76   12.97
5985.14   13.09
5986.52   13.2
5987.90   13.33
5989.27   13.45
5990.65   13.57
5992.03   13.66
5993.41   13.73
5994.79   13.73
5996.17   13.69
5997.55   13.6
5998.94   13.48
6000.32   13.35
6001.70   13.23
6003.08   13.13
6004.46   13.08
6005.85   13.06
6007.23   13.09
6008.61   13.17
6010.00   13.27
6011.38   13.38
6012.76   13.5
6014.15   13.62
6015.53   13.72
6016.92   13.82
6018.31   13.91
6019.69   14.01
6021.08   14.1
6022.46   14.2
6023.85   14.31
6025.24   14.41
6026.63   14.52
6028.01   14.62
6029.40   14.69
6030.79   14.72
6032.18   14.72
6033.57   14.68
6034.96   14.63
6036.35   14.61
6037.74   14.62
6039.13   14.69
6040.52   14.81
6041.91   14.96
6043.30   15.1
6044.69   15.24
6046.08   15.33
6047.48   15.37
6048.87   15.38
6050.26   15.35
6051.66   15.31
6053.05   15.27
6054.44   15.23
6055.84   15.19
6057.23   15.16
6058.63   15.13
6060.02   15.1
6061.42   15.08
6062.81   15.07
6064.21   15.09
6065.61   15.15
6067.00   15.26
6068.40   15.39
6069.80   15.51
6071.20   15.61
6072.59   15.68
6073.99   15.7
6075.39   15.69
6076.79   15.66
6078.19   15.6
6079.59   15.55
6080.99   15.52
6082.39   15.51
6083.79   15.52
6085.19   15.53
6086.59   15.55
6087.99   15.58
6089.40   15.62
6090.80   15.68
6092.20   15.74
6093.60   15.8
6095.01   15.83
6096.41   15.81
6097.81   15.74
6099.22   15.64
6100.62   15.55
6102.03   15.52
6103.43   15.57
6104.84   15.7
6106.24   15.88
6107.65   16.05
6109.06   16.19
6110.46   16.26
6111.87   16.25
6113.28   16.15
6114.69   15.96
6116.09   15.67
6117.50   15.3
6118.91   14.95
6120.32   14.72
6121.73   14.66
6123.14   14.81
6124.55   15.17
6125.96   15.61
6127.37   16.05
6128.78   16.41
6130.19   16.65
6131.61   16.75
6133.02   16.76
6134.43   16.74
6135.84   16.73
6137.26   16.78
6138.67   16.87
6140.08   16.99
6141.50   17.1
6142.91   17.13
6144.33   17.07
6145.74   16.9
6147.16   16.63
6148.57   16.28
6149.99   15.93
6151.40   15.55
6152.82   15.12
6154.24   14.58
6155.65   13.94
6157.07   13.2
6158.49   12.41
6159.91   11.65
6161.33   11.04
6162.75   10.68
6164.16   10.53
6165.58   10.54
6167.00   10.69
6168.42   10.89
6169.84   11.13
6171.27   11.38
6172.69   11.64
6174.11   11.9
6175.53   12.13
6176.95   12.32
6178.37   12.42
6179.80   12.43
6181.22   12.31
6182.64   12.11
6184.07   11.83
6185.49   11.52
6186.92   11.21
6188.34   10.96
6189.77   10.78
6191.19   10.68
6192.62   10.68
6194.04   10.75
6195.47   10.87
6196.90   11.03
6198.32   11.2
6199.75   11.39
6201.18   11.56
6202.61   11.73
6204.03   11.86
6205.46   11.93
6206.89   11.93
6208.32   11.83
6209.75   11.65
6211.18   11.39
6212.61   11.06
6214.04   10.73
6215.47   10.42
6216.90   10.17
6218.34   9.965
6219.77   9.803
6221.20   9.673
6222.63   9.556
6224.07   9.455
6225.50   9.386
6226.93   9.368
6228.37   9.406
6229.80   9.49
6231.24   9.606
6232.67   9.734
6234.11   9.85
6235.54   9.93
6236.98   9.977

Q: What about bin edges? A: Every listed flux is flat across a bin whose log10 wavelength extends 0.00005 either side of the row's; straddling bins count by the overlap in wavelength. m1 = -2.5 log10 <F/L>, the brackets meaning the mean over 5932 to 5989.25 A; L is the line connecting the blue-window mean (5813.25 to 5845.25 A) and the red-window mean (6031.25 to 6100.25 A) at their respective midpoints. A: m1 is 0.23 mag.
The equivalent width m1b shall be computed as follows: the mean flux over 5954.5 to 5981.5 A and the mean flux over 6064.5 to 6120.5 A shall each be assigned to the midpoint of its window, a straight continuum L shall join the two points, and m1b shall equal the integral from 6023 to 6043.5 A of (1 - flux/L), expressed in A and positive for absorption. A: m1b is -1.1 A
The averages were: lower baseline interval 12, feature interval 14.7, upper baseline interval 15.6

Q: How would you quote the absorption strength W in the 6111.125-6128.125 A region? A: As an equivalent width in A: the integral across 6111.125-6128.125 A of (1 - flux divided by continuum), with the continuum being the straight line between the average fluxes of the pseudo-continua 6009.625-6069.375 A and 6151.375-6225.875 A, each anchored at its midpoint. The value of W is -3.3 A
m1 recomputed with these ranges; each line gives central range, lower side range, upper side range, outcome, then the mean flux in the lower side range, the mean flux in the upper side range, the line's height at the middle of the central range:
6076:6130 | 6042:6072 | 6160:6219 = -0.13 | 15.3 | 11.3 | 13.9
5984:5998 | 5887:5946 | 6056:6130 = -0.09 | 10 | 15.6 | 12.4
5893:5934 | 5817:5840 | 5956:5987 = 0.29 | 14.4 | 12.2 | 13.1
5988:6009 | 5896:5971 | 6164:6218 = -0.20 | 11.1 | 11.4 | 11.2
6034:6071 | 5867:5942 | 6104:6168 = -0.14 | 10.1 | 15.2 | 13.3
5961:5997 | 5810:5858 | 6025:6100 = 0.18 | 14.2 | 15.3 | 14.9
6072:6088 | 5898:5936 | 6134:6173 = -0.20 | 10.5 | 14.1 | 13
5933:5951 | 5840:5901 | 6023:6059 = 0.05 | 10.9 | 14.9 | 12.6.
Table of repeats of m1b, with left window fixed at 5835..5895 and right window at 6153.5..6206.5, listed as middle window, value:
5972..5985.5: -1.0 A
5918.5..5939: 0.5 A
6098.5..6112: -4.9 A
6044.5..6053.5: -2.9 A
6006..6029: -4.4 A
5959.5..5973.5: -0.4 A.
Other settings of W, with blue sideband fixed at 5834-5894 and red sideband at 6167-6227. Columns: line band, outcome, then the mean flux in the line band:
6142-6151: -4.3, 16.6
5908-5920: 0.9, 10.8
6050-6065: -5.0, 15.2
